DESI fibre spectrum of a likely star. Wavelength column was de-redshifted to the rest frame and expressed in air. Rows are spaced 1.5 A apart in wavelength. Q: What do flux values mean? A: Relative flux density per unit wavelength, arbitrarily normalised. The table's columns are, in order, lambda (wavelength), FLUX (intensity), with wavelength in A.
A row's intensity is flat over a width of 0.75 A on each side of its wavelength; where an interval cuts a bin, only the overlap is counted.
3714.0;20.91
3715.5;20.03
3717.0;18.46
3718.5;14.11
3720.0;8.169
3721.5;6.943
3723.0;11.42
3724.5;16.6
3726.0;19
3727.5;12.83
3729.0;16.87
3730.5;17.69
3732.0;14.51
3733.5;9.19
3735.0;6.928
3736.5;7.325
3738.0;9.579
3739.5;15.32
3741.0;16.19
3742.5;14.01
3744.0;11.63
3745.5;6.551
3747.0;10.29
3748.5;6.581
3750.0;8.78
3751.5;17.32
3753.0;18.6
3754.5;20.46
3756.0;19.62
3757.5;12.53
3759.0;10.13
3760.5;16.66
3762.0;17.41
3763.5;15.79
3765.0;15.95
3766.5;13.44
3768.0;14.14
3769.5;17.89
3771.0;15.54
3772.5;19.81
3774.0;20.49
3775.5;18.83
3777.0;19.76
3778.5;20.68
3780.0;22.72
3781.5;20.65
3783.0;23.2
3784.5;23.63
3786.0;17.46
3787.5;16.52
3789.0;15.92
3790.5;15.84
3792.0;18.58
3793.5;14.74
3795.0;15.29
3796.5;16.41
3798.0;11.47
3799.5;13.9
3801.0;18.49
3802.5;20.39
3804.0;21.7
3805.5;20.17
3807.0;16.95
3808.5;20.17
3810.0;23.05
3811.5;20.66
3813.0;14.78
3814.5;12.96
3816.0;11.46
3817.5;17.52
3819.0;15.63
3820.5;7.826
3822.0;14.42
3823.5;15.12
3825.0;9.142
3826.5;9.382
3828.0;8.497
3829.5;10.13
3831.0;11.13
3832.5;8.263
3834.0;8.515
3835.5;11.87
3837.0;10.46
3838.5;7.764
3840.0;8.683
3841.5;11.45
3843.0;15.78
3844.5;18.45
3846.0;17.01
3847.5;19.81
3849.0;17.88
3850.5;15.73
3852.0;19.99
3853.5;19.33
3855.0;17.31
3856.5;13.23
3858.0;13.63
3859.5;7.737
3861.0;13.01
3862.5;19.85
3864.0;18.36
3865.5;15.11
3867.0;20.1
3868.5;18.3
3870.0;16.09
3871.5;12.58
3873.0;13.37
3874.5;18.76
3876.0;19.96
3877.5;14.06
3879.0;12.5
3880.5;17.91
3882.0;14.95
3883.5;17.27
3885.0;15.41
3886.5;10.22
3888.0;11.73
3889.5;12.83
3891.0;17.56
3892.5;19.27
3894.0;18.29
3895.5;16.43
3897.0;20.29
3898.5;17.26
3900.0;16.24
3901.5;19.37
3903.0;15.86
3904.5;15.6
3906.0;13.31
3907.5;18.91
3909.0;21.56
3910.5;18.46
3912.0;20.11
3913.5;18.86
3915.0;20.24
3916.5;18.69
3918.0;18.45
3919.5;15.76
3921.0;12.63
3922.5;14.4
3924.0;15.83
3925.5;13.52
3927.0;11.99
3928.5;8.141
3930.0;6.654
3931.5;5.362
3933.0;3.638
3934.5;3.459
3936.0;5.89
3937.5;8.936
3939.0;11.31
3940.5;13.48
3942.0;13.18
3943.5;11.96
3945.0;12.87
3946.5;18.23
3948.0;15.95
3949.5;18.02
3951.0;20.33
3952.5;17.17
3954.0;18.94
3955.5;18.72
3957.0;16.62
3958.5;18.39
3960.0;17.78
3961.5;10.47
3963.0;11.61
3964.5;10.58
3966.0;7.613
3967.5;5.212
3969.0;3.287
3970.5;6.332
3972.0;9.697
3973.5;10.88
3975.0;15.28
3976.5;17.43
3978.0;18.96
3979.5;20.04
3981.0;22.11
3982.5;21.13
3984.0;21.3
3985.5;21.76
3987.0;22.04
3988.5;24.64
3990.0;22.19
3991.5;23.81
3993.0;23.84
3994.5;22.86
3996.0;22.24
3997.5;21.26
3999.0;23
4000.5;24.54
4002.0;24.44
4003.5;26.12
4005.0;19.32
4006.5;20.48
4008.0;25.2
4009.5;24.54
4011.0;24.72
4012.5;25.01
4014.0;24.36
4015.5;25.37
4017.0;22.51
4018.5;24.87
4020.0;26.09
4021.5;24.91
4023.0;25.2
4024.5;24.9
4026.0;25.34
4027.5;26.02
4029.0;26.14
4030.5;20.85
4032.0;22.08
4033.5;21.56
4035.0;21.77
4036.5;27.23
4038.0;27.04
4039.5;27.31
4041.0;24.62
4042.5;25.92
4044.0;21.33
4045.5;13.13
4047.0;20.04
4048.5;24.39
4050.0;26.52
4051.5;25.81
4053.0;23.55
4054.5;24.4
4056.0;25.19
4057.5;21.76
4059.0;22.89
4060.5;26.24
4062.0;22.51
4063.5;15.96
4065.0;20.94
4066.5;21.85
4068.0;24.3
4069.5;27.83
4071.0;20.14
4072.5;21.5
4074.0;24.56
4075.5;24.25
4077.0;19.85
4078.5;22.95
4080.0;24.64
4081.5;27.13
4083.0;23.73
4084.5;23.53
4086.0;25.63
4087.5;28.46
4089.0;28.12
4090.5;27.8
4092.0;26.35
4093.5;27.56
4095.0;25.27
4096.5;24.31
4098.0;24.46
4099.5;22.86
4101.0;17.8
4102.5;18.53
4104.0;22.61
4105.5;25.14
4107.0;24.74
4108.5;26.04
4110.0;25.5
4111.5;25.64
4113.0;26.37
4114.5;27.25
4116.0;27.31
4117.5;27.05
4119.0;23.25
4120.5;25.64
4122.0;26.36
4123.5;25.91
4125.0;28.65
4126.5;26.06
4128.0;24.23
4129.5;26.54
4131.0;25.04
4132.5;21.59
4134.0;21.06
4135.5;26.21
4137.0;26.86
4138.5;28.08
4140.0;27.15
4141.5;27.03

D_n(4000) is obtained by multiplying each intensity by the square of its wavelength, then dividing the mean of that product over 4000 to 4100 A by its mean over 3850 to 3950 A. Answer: 1.7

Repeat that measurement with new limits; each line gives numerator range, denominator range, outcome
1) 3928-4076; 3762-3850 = 1.38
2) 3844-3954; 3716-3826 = 1.05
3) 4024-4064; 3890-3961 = 1.65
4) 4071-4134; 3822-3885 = 1.95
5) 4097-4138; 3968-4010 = 1.33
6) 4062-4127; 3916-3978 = 2.09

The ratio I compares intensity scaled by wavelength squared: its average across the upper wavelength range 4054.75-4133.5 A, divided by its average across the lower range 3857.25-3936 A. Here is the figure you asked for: 1.79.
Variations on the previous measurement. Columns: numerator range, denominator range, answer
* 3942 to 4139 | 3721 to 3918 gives 1.60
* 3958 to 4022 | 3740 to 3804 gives 1.33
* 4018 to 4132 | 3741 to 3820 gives 1.70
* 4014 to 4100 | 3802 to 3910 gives 1.73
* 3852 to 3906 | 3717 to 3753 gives 1.40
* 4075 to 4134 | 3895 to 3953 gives 1.88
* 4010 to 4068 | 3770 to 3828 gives 1.57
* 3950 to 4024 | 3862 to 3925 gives 1.23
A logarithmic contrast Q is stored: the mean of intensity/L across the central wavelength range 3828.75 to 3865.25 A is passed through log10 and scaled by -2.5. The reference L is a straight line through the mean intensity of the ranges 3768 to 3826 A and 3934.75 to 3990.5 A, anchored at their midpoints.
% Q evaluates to 0.18 mag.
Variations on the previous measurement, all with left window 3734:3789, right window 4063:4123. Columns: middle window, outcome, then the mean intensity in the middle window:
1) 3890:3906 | 0.11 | 17.3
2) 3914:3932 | 0.40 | 13.7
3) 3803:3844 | 0.26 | 13.5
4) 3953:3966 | 0.36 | 15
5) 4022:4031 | -0.10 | 24.9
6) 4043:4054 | 0.05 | 22.2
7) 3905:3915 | 0.05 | 18.6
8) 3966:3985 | 0.45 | 14.1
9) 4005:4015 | -0.07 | 23.7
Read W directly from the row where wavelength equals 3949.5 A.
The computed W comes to 18.02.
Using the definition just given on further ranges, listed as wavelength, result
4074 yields 24.56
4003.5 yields 26.12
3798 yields 11.47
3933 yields 3.638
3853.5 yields 19.33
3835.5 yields 11.87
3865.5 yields 15.11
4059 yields 22.89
